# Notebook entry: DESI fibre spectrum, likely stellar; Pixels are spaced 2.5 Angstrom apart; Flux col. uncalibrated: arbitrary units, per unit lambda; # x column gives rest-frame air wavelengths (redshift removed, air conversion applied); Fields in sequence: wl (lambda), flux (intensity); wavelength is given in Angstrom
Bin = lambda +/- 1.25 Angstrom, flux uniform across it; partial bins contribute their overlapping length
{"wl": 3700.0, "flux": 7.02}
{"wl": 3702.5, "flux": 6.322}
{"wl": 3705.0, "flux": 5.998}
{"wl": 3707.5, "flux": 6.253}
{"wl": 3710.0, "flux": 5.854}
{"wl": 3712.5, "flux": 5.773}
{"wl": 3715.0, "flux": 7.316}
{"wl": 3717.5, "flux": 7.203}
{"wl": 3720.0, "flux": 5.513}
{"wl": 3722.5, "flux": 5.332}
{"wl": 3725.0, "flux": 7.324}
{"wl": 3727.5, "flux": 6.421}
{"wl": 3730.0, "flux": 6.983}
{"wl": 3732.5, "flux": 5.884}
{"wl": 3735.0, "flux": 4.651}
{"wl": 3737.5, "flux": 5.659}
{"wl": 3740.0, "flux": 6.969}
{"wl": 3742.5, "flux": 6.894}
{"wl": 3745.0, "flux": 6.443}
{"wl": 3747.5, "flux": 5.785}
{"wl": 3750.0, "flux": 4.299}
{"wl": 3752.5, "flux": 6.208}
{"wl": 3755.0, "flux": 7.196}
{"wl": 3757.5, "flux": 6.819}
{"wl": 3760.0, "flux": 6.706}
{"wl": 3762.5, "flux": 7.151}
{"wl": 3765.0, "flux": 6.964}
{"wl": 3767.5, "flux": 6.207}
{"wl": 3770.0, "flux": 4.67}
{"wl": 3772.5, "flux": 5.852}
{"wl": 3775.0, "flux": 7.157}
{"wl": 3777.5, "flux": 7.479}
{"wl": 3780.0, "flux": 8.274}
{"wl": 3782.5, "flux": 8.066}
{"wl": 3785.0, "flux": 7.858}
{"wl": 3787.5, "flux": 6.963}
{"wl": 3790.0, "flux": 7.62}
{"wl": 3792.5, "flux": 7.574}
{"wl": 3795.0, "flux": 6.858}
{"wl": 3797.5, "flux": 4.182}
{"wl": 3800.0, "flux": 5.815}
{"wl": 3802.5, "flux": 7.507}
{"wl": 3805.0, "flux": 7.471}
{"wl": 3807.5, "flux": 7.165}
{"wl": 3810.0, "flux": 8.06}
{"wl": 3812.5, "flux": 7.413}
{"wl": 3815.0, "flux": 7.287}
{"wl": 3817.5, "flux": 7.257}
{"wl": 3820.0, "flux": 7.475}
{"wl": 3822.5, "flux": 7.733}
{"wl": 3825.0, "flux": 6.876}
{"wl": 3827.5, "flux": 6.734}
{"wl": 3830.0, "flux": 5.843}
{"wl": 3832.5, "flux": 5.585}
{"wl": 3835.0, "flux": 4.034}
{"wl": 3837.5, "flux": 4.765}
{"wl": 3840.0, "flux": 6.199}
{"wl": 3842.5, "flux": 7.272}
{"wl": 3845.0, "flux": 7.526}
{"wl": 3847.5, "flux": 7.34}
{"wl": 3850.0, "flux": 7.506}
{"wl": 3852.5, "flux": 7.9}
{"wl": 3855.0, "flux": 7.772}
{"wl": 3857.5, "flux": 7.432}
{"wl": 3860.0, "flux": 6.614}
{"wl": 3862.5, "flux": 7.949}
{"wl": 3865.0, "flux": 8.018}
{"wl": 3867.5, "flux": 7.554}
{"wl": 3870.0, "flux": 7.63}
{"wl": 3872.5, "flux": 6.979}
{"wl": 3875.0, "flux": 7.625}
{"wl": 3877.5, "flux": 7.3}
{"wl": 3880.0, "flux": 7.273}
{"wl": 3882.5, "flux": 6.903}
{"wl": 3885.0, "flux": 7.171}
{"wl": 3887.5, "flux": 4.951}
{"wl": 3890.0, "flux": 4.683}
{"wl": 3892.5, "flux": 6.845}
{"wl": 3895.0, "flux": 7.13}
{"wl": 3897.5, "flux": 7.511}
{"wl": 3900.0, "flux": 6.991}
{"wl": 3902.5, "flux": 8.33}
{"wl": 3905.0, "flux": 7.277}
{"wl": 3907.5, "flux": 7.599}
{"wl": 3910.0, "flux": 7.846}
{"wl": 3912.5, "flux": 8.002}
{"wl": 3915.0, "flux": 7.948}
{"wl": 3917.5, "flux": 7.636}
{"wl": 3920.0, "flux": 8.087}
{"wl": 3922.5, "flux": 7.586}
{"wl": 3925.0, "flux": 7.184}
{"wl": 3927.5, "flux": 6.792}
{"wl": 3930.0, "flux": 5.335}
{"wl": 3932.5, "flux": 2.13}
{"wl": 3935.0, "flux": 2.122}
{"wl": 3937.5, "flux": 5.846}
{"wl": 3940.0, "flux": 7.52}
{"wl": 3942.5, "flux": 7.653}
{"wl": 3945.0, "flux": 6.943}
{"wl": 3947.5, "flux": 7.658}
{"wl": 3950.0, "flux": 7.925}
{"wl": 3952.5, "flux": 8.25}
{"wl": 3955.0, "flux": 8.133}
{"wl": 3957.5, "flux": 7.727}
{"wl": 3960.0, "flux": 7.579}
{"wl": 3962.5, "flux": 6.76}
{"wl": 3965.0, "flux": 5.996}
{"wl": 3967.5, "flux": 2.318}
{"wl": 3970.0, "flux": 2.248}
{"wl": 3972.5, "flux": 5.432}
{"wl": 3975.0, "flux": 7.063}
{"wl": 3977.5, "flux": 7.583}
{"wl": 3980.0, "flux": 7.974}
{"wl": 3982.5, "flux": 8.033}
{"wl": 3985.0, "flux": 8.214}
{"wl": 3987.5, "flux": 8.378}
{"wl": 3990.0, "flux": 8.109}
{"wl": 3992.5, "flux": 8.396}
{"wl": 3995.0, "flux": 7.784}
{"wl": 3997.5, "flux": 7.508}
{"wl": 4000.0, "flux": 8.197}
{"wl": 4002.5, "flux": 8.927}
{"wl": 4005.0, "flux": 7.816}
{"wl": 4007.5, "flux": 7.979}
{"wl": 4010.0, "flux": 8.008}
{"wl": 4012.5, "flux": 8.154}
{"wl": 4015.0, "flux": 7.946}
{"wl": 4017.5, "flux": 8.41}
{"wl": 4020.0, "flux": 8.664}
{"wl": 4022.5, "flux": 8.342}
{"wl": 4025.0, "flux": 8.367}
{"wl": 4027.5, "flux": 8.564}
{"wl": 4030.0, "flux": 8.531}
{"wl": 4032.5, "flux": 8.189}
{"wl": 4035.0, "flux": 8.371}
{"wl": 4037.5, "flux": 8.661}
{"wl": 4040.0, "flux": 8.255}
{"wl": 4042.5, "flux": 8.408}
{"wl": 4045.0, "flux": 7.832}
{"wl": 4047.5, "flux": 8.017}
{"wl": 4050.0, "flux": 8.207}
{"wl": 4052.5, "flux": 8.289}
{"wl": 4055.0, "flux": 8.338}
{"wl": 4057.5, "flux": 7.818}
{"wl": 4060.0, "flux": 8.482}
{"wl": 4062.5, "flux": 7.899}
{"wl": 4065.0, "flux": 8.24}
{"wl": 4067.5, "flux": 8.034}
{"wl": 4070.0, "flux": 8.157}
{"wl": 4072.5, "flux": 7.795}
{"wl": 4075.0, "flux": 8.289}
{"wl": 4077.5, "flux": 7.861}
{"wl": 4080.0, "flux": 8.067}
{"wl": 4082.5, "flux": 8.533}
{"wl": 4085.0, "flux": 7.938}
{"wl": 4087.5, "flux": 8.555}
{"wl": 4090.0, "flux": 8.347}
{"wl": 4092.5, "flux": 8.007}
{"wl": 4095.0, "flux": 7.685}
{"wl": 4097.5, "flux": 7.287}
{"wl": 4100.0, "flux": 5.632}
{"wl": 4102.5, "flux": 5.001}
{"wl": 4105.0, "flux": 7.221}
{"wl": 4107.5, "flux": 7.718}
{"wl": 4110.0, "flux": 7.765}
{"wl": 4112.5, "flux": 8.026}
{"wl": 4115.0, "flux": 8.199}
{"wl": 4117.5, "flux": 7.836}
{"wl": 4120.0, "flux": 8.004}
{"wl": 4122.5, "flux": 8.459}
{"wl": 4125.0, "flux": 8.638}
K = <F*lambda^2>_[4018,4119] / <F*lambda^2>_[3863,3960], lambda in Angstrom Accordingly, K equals 1.2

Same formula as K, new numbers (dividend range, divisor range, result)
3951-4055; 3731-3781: 1.38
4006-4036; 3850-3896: 1.26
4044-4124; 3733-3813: 1.38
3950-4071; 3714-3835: 1.32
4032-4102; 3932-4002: 1.23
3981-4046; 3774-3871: 1.28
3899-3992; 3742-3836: 1.11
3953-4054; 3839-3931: 1.13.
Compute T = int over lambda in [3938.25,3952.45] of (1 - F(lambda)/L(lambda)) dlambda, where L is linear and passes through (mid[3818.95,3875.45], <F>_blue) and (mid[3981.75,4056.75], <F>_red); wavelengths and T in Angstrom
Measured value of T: 0.3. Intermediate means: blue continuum 6.96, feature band 7.54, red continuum 8.23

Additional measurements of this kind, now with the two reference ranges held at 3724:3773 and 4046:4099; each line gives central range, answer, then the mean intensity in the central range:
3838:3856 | -1.1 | 7.25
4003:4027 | -1.5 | 8.22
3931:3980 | 8.1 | 6.19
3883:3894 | 1.6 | 6.01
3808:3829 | -2.2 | 7.33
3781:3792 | -2.0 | 7.64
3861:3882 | -1.7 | 7.51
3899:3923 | -1.9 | 7.74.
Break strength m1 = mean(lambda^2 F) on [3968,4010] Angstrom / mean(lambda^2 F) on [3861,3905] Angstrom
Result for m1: 1.1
